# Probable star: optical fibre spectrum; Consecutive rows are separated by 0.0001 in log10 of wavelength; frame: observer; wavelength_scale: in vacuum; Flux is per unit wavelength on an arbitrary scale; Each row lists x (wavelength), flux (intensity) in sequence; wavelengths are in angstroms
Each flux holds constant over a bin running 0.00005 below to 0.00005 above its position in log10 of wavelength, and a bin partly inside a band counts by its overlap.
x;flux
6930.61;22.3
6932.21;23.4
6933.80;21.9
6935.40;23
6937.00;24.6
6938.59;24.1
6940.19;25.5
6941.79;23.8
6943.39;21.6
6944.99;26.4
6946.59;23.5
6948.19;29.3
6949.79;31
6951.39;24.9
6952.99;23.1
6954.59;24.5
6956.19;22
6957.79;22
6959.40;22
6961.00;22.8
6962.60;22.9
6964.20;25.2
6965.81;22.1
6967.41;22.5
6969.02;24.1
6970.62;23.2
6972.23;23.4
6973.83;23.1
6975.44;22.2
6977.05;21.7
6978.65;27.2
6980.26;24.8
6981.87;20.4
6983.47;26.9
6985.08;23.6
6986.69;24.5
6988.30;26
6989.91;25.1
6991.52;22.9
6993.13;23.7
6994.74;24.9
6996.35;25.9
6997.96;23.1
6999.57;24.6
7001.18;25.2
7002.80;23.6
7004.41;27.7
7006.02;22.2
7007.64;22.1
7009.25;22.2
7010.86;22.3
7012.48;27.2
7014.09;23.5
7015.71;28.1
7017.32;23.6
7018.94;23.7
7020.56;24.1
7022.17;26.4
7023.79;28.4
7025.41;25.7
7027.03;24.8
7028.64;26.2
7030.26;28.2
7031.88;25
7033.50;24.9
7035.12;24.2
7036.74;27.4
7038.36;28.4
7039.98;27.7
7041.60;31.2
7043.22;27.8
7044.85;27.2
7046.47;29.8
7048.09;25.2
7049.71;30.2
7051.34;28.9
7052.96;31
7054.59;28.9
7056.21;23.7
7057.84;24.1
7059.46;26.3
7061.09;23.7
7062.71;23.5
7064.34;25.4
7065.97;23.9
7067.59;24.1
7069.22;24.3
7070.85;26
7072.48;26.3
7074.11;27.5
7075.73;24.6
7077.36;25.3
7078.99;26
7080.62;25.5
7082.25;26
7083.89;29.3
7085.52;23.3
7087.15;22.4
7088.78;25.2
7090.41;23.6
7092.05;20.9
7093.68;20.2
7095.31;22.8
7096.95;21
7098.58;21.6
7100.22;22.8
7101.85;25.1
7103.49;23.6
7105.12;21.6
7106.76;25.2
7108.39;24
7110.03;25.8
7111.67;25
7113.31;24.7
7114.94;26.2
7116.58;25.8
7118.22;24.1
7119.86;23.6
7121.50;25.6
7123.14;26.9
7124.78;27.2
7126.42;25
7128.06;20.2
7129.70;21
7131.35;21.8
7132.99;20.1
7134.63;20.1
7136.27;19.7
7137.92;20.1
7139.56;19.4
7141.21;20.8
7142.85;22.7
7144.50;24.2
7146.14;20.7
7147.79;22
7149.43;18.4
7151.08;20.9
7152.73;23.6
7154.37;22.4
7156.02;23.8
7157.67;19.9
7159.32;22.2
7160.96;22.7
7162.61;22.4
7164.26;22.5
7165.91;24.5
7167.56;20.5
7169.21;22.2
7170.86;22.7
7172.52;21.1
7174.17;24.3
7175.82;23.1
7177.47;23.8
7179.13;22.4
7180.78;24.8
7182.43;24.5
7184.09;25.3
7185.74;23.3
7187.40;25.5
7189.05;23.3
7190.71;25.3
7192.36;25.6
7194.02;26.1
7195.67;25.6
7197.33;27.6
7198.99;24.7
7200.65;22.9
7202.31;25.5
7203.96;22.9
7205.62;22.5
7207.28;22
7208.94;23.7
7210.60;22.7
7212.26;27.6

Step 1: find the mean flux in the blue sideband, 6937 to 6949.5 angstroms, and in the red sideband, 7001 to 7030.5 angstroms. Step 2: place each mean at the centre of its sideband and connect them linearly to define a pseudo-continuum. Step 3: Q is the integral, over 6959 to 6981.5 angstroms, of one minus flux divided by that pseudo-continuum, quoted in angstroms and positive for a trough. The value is 1.5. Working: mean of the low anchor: 25.1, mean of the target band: 23.3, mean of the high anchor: 24.9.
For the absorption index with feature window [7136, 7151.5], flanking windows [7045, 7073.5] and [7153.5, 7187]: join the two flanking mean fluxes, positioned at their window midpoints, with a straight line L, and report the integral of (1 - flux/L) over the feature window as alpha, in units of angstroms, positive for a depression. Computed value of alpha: 1.83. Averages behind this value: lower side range 26.2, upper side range 23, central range 20.9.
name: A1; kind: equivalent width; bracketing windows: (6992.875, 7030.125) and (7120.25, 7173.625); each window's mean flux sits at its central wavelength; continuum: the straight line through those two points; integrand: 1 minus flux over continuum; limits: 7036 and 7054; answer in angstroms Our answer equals -3.3 angstroms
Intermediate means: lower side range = 24.8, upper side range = 22.1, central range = 28.6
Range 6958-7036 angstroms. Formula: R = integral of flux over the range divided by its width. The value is 24.3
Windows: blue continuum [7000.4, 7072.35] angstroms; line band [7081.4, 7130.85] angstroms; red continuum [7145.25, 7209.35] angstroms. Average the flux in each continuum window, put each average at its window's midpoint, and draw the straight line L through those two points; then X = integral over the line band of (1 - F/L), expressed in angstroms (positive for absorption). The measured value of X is 1.2 angstroms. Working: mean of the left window 25.9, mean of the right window 23.3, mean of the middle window 24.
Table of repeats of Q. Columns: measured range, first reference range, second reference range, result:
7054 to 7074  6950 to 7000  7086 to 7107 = -1.8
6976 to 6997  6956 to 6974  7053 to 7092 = -0.9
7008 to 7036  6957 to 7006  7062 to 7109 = -1.4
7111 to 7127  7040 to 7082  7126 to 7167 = -1.6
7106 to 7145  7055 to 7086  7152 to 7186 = 1.1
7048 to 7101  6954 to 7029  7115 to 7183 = -3.7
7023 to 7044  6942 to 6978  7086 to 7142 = -3.1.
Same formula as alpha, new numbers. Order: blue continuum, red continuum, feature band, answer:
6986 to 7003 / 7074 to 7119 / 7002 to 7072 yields -4.3 angstroms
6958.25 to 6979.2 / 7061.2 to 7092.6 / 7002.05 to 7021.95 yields -0.3 angstroms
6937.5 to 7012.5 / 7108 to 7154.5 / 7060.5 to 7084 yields -2.1 angstroms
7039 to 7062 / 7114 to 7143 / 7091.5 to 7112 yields 1.2 angstroms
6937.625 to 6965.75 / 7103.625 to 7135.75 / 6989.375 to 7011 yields 0.2 angstroms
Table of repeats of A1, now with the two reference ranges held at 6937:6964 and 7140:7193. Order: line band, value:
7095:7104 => 0.2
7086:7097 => 0.4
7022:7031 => -1.1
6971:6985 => 0.3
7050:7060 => -1.6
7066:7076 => -0.8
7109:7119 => -0.9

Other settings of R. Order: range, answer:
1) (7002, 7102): 25.4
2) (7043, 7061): 27.4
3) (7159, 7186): 23.1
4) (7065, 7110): 24.2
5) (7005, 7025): 24.5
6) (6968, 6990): 24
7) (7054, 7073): 25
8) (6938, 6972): 24.1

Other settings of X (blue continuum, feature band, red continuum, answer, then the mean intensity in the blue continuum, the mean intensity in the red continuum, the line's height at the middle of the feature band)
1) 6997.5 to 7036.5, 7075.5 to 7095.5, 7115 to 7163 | -0.7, 24.9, 22.4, 23.5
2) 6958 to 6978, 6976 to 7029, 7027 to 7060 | 0.7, 22.9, 27.3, 24.9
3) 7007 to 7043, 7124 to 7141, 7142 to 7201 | 1.8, 25.8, 23.3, 23.9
